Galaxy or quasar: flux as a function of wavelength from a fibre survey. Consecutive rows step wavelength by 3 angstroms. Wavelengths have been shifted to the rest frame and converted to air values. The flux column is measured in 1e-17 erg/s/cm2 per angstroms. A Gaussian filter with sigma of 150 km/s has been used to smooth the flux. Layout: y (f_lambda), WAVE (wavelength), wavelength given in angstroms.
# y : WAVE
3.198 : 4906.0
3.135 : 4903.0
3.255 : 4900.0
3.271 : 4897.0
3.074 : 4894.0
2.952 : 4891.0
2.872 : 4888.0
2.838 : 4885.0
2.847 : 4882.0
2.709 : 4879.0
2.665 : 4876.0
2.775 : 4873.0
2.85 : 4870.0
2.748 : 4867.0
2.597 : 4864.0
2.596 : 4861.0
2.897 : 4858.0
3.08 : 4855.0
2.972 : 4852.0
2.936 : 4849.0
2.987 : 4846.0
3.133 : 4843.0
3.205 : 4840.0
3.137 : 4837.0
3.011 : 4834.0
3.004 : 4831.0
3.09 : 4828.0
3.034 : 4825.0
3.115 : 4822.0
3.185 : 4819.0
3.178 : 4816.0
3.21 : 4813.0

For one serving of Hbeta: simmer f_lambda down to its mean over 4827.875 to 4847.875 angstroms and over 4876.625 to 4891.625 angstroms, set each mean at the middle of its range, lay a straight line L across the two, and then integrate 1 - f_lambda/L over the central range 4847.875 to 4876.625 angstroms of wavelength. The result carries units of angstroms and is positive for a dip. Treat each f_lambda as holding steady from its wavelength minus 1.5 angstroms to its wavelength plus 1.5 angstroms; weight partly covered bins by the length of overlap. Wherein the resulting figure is 1.3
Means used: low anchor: 3.08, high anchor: 2.83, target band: 2.81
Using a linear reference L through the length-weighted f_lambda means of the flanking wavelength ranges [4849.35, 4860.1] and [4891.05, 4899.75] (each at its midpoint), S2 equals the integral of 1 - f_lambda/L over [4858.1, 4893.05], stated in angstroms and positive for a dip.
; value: 3.2 angstroms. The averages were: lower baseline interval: 2.96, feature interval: 2.78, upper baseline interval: 3.15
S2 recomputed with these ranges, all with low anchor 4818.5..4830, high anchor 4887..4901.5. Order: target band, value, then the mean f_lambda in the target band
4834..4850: 0.1 angstroms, 3.08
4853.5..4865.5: 1.2 angstroms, 2.79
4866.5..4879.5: 1.4 angstroms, 2.75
